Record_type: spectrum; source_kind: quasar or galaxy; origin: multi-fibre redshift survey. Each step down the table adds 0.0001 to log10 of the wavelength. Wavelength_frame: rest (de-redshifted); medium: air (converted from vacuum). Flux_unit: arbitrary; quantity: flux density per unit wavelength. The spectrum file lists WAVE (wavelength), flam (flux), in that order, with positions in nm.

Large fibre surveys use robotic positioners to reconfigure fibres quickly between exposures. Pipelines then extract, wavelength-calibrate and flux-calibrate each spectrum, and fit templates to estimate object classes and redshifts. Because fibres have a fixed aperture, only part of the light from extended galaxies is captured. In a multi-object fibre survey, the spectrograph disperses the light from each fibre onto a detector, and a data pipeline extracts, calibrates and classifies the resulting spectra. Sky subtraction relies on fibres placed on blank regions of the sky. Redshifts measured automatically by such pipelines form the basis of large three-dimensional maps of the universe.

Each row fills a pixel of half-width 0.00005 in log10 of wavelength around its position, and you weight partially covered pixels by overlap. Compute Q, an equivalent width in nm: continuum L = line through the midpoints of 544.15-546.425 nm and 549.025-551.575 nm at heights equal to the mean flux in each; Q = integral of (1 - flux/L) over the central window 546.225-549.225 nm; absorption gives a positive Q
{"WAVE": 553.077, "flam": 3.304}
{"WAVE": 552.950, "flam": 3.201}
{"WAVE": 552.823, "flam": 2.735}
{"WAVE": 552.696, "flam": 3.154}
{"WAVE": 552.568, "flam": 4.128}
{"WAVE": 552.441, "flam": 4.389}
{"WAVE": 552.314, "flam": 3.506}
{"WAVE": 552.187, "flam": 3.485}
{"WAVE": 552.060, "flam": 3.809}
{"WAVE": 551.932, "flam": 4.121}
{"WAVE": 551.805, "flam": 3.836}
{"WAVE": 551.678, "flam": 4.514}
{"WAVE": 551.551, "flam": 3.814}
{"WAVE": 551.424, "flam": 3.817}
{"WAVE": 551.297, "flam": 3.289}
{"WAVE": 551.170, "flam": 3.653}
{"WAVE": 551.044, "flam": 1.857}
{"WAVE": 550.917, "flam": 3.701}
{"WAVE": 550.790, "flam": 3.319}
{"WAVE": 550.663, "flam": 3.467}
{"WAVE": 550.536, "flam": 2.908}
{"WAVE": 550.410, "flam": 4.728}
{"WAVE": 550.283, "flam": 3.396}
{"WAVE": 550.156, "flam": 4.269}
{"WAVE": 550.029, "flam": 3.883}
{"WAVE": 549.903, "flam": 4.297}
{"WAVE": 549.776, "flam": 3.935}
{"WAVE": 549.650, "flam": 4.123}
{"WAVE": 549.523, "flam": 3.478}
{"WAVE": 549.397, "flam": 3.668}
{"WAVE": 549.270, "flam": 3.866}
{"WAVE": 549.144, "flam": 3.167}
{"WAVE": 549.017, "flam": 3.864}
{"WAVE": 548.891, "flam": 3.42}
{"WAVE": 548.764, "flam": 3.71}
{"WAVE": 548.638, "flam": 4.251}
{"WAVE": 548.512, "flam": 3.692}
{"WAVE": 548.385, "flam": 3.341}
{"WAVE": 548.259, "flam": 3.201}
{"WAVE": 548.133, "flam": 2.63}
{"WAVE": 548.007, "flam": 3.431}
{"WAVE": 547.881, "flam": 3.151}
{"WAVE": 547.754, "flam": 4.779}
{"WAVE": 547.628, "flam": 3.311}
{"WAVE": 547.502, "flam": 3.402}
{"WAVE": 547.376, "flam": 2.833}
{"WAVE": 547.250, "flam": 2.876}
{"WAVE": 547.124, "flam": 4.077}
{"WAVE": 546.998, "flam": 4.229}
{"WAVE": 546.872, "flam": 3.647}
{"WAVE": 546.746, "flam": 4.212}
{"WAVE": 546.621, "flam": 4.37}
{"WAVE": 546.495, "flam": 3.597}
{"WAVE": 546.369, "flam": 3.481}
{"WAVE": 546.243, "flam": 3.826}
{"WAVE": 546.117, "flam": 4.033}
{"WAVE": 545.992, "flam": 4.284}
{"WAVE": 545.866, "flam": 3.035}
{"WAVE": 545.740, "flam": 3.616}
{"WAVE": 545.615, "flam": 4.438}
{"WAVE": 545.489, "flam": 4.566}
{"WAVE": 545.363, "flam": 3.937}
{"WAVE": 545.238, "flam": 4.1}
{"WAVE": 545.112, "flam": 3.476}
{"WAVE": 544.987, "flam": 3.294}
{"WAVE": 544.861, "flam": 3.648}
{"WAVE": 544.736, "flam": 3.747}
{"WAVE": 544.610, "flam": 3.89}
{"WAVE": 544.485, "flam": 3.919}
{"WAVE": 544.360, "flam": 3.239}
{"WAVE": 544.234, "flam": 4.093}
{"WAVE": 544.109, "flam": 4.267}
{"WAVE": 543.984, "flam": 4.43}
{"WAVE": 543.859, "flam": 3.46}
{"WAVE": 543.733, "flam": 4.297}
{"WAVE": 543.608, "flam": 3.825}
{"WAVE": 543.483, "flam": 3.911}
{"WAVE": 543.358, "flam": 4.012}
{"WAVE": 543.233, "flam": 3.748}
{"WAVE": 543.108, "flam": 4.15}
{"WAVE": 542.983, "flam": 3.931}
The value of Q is 0.10 nm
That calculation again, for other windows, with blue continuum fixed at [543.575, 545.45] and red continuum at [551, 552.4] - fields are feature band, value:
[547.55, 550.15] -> 0.04 nm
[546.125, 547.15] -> -0.04 nm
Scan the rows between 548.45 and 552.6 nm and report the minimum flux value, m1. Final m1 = 1.857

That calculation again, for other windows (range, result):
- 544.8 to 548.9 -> 2.63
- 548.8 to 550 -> 3.167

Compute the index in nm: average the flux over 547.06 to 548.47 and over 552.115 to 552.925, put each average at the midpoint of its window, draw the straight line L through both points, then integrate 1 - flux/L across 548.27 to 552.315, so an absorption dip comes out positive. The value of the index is -0.26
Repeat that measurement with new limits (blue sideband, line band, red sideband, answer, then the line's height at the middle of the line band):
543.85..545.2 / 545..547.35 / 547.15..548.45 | -0.20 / 3.55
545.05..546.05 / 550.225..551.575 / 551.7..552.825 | 0.13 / 3.8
